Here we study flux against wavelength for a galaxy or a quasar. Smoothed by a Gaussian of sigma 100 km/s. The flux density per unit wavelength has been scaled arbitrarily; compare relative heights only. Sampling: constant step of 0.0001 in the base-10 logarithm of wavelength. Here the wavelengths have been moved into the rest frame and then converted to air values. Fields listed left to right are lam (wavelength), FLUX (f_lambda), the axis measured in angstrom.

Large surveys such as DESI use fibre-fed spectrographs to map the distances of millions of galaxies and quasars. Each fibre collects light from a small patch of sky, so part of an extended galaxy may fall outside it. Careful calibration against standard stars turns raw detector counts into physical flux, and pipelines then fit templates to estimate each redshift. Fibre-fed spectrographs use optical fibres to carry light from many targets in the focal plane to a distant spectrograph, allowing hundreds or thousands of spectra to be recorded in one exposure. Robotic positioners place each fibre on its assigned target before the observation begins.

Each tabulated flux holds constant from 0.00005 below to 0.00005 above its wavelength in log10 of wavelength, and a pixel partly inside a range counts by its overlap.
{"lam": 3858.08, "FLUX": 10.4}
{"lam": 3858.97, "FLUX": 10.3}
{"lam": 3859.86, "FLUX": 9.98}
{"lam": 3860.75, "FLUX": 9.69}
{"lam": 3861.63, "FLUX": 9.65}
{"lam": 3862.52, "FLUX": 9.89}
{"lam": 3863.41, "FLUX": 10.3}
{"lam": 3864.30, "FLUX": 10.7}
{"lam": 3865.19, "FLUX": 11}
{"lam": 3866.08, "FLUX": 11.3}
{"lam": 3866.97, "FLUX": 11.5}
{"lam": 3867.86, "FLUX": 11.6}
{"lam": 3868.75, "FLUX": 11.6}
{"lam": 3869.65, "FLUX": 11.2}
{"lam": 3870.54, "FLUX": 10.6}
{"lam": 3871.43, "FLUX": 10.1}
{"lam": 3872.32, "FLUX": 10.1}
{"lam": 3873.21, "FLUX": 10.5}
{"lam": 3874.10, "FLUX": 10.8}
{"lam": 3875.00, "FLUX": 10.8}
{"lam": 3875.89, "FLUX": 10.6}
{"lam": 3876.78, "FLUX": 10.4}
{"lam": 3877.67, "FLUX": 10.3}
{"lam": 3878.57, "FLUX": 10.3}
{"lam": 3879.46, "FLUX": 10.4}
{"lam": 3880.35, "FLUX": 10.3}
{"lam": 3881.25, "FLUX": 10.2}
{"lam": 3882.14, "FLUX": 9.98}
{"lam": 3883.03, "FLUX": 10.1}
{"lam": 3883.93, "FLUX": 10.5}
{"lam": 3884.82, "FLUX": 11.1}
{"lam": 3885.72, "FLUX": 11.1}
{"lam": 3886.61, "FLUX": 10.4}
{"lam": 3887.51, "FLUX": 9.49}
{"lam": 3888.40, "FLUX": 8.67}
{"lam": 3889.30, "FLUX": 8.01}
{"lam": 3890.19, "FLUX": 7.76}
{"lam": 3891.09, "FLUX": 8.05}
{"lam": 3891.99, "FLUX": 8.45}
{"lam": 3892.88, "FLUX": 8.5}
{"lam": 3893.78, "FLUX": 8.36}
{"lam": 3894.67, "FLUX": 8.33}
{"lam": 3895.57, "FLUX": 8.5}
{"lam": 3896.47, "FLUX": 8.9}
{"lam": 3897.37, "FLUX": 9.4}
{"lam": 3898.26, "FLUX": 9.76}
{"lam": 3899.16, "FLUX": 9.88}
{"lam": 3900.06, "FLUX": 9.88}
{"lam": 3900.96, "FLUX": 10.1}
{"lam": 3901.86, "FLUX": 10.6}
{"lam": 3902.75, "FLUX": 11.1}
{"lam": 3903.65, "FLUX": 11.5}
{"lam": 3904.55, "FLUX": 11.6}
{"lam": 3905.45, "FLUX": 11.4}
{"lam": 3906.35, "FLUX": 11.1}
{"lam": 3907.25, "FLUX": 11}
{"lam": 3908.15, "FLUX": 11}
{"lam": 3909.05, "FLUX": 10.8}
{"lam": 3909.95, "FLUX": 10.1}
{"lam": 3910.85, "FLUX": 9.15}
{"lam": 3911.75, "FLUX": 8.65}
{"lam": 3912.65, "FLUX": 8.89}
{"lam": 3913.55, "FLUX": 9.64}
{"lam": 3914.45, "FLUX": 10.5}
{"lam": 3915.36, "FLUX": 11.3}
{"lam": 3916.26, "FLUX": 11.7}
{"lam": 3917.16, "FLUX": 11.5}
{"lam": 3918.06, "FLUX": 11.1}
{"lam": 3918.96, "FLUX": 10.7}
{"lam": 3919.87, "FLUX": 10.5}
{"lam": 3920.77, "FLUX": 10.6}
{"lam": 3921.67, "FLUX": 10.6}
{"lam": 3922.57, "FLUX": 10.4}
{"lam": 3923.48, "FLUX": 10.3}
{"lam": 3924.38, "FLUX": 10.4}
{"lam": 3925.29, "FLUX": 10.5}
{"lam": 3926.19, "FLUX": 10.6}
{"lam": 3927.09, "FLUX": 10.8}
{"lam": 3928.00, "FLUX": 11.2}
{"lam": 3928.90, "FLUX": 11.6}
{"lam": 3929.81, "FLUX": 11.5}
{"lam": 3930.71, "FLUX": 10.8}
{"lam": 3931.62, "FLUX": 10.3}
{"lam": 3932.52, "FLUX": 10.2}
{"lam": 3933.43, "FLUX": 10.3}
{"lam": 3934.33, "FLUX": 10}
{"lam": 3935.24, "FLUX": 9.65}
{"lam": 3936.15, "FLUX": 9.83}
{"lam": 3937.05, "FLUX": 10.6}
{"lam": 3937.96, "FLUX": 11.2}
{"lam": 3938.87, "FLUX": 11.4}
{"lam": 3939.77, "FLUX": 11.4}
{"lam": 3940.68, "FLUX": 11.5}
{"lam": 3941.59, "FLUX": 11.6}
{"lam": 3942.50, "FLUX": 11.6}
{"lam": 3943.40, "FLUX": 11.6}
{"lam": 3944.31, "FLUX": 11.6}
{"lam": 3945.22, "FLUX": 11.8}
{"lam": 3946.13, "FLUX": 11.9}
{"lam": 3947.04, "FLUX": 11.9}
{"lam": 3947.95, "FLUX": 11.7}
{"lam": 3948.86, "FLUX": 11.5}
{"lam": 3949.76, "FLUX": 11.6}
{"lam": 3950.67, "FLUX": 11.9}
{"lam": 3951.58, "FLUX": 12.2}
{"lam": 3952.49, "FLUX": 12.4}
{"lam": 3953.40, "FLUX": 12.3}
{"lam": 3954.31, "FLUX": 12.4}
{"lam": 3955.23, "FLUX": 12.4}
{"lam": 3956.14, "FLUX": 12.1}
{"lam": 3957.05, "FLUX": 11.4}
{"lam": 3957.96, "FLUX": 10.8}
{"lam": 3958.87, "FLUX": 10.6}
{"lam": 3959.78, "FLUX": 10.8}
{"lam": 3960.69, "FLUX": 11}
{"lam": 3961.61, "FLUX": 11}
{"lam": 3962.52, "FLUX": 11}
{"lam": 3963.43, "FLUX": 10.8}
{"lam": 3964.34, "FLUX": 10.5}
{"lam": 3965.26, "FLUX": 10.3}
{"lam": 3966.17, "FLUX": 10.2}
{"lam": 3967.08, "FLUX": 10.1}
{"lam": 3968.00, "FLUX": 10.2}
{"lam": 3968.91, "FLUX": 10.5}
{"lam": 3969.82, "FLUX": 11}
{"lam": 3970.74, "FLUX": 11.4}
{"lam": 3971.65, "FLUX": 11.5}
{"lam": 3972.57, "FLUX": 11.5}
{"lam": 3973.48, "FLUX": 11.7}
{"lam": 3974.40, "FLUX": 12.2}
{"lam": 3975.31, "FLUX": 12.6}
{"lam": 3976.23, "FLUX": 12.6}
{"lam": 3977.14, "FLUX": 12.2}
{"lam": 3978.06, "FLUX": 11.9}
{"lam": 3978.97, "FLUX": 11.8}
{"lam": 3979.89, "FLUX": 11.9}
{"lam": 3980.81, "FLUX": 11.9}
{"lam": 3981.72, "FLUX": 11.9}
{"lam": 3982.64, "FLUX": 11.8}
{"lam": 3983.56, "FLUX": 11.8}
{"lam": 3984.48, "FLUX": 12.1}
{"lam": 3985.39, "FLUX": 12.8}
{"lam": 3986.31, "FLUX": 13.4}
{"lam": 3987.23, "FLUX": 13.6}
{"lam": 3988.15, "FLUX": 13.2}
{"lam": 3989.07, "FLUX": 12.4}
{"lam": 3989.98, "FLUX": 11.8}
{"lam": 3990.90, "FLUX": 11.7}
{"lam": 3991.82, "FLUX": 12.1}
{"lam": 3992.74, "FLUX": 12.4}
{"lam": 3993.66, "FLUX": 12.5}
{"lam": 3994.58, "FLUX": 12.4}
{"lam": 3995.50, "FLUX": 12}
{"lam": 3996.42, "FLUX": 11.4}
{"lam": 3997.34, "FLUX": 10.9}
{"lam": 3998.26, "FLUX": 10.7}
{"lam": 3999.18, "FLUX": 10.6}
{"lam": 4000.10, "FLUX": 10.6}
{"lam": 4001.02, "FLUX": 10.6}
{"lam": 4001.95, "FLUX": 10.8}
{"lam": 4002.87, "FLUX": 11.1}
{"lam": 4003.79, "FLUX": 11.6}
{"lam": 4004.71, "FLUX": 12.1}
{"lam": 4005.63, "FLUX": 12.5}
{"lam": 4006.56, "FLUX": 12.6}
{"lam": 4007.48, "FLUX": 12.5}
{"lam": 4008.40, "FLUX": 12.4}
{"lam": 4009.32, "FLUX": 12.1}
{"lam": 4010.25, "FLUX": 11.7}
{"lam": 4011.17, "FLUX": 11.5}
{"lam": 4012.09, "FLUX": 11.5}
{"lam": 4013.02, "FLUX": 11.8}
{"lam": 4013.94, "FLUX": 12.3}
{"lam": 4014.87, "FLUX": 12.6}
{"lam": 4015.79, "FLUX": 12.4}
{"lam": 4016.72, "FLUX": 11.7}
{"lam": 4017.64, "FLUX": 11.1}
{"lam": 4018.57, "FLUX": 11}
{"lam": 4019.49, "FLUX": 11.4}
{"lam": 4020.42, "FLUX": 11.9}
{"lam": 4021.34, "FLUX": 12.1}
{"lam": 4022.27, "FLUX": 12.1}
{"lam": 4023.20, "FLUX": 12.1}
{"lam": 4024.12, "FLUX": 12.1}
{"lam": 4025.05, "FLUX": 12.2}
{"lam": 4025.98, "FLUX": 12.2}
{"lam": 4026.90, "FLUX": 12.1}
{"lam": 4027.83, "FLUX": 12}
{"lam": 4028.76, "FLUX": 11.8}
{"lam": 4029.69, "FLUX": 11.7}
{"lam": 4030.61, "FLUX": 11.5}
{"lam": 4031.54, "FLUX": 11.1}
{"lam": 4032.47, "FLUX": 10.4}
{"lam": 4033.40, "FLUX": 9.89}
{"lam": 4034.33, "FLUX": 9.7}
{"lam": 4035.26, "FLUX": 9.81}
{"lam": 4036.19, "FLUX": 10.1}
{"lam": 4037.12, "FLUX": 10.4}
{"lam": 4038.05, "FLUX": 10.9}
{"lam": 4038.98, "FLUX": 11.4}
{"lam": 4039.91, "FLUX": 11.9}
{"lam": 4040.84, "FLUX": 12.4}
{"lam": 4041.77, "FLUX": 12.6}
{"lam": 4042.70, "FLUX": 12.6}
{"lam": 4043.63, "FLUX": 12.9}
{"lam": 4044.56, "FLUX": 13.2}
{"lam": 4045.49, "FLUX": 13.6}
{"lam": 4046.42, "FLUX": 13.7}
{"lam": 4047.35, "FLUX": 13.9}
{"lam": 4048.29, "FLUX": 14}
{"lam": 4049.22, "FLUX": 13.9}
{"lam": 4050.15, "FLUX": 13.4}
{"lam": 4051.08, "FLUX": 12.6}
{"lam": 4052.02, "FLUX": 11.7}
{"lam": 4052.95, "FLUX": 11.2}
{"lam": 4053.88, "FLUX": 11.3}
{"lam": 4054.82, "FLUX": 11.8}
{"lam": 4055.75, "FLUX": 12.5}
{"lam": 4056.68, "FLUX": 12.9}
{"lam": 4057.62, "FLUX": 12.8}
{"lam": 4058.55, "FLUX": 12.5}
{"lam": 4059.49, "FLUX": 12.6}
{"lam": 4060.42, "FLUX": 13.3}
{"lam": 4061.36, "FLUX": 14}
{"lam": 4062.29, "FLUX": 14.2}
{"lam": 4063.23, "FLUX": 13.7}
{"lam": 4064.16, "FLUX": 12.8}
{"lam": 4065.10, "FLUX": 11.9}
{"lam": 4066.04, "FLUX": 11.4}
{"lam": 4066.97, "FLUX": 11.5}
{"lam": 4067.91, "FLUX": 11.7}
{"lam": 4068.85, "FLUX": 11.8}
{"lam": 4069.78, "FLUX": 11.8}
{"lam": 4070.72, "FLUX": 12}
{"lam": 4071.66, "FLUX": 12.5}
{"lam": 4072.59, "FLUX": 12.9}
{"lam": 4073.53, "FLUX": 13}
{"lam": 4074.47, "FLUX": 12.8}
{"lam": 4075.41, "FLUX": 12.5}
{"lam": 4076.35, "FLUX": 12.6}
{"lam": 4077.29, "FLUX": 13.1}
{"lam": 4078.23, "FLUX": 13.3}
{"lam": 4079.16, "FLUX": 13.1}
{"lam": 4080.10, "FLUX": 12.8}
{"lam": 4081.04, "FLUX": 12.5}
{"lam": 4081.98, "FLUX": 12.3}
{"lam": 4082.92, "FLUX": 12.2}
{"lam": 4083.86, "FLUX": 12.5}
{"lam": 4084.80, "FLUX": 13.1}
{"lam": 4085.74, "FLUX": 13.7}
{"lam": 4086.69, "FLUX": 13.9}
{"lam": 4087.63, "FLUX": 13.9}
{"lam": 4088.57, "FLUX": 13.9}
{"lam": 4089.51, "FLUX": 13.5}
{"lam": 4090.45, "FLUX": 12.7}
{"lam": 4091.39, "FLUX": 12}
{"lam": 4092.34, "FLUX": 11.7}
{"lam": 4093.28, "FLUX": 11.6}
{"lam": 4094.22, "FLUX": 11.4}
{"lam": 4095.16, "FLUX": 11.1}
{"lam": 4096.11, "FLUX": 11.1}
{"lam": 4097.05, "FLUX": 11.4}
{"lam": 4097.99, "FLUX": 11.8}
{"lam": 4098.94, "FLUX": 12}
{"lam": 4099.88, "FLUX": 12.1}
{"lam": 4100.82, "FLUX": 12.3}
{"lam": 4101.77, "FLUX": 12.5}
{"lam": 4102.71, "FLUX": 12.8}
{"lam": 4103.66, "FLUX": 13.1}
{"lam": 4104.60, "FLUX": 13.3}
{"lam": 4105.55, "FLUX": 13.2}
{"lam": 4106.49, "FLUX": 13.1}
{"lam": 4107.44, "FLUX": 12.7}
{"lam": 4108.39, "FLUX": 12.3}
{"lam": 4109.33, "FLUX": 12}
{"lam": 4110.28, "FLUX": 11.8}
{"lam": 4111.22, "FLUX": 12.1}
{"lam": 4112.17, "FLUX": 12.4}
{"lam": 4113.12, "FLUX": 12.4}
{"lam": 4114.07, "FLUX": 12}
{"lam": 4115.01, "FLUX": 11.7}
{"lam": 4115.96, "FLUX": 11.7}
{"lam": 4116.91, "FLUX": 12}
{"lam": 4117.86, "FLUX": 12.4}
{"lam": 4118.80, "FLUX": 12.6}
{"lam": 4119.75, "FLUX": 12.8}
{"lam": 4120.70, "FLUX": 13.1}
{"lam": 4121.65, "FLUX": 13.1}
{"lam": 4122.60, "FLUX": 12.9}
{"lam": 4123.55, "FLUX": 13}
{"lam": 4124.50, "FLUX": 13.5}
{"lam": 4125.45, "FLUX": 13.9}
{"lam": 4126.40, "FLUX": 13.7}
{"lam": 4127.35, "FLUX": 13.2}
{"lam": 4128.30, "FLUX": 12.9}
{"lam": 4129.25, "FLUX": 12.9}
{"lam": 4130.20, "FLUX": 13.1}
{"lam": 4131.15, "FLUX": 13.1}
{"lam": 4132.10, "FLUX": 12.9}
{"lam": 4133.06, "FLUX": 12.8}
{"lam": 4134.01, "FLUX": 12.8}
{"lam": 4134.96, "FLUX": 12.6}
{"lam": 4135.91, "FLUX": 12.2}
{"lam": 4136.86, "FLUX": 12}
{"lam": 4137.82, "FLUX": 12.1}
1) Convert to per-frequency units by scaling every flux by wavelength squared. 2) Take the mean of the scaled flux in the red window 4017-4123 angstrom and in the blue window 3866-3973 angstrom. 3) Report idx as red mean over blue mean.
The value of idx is 1.25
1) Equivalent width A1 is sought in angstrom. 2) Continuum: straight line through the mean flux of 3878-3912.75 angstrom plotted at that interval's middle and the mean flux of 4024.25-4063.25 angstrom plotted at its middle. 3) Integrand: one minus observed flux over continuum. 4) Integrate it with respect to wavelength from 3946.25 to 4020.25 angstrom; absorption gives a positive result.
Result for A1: -3.1 angstrom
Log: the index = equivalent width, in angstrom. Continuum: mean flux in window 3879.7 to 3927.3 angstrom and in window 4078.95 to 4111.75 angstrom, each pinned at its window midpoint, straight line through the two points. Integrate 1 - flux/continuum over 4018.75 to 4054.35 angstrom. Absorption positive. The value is -0.6 angstrom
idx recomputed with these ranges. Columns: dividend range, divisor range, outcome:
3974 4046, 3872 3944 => 1.21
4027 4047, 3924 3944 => 1.13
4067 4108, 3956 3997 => 1.13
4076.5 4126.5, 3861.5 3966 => 1.30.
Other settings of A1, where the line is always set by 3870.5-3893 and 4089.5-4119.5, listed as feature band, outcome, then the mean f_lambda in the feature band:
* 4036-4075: -2.67 angstrom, 12.5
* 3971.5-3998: -2.81 angstrom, 12.1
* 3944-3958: -1.69 angstrom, 11.9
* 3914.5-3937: -0.68 angstrom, 10.7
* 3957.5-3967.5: 0.09 angstrom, 10.7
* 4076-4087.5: -0.95 angstrom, 13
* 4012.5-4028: -0.83 angstrom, 11.9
